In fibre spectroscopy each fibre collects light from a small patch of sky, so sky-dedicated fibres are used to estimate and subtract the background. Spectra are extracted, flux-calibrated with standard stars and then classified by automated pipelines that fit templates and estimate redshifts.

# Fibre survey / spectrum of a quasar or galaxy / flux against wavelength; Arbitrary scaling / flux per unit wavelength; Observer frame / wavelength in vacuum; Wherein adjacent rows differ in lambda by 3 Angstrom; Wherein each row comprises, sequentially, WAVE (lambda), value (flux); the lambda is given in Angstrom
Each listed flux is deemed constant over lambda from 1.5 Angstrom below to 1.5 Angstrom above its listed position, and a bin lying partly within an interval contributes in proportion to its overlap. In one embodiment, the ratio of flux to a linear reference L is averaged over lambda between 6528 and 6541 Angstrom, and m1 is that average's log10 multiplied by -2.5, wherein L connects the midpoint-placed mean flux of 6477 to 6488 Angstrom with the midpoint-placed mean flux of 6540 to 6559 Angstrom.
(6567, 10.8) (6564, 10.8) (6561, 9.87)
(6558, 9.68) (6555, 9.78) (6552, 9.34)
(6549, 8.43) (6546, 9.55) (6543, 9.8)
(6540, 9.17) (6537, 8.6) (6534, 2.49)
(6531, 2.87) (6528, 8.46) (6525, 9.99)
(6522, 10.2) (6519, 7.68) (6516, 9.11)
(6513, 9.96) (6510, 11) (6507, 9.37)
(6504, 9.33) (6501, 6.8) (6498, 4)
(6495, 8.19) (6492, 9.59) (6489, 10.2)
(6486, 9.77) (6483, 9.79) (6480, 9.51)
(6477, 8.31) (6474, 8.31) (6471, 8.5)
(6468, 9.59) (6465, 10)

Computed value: 0.498 mag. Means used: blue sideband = 9.52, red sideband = 9.4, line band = 5.96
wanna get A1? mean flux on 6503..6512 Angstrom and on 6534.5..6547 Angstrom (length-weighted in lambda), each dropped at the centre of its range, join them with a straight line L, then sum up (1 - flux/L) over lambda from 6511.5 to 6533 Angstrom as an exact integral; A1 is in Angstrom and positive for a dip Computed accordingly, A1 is 2.8 Angstrom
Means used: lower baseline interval 9.94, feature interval 8.19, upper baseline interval 8.73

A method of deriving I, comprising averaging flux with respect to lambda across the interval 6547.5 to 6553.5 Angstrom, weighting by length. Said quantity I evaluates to 8.88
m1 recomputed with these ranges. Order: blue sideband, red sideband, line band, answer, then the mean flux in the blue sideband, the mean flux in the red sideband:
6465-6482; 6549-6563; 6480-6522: 0.032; 8.97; 9.58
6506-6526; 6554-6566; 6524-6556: 0.231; 9.61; 10.1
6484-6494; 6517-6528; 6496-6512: 0.162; 9.77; 9.17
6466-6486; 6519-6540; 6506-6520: -0.205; 9.08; 7.29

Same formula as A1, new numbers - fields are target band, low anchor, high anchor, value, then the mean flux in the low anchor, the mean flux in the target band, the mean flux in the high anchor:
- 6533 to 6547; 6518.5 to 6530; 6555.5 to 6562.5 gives 1.92 Angstrom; 8.93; 8.06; 9.78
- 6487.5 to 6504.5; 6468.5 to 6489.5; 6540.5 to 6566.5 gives 2.46 Angstrom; 9.17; 7.94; 9.68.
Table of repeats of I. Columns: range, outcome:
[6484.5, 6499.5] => 8.35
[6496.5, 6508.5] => 7.38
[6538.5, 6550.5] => 9.24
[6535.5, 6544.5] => 9.19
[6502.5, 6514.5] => 9.91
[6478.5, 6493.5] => 9.77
